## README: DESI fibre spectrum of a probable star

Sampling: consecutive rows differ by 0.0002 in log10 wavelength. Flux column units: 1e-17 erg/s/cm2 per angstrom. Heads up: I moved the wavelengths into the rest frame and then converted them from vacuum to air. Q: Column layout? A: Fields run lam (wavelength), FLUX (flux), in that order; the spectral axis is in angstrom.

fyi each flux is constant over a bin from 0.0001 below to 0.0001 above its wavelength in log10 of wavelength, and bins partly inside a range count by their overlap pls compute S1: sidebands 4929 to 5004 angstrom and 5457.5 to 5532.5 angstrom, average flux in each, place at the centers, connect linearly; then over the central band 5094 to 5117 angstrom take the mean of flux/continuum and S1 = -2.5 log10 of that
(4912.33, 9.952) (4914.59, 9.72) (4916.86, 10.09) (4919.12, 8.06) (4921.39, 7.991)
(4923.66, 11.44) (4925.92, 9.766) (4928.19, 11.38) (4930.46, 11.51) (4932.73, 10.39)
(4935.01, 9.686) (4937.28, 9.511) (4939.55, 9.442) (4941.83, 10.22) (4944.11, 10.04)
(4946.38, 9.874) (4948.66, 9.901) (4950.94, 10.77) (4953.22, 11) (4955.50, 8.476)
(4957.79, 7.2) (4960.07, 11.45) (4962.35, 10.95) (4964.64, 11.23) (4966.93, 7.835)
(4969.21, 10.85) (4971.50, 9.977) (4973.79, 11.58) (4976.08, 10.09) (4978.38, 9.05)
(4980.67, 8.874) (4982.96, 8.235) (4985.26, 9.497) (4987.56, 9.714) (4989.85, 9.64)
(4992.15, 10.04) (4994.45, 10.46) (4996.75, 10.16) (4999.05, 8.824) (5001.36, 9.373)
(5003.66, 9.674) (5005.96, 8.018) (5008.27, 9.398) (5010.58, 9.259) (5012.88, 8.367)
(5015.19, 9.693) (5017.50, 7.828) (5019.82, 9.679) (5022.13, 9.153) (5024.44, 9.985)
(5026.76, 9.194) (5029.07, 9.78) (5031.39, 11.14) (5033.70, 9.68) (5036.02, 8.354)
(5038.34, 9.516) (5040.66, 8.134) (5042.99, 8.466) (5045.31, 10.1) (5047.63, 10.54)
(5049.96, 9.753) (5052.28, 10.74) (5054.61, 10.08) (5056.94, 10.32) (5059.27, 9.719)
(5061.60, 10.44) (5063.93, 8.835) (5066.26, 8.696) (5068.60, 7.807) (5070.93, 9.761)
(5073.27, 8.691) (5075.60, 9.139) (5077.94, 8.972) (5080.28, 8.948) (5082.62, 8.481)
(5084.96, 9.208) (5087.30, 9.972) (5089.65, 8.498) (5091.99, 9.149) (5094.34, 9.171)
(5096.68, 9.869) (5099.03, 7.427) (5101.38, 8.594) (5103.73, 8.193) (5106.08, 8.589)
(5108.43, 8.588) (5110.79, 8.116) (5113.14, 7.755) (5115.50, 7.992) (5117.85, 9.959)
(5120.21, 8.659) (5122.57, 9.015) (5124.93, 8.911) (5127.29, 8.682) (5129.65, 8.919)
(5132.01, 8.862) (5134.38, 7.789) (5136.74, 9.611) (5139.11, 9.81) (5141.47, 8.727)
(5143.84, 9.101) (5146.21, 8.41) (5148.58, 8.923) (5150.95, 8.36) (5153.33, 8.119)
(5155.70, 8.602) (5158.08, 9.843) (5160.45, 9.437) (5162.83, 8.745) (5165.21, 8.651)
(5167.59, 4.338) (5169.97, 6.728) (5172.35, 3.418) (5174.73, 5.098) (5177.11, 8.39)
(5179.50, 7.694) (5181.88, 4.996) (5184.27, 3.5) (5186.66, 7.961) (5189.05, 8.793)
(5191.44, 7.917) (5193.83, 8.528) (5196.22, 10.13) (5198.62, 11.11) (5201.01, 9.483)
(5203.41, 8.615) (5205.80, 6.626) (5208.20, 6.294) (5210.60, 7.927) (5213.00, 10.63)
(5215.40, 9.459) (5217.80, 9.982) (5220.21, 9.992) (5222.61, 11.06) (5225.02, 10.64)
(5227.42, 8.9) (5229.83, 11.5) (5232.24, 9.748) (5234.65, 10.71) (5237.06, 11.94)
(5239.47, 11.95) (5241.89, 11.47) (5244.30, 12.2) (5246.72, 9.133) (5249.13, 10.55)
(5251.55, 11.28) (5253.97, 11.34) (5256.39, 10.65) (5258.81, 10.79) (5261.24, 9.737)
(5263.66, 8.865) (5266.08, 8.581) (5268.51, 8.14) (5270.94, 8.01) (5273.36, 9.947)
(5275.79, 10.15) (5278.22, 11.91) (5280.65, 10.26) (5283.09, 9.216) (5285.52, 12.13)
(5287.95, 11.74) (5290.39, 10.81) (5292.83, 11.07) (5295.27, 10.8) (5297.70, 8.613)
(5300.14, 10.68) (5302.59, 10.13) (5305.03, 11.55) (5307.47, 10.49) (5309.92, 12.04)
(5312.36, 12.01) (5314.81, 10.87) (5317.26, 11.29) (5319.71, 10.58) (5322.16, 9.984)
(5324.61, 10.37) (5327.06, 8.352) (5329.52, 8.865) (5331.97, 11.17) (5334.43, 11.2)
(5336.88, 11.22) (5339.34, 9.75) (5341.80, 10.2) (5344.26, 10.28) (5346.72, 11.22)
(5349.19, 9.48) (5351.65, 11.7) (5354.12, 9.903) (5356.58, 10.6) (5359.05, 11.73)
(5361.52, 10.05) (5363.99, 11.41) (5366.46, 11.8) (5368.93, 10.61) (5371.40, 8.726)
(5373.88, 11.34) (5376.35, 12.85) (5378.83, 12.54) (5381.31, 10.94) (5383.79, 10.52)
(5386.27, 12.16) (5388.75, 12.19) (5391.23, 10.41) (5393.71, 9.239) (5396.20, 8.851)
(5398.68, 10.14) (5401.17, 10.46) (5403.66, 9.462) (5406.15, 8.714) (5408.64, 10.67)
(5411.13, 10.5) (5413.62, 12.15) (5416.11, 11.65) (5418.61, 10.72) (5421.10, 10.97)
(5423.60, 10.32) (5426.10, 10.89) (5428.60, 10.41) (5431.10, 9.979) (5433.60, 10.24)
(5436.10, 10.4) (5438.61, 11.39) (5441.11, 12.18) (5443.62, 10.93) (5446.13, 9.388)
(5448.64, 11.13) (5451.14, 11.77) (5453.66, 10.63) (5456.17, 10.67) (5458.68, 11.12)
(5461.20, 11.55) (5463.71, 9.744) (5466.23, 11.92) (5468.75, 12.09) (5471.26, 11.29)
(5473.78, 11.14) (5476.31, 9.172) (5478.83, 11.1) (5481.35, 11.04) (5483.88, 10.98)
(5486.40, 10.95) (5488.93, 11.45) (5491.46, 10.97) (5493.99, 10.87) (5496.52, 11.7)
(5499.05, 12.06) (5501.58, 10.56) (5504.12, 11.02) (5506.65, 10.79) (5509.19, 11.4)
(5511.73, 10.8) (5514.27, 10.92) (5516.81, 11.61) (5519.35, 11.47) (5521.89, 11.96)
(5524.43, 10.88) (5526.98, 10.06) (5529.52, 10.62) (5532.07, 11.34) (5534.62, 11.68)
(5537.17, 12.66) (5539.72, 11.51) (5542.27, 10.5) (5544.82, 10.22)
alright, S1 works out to 0.21 mag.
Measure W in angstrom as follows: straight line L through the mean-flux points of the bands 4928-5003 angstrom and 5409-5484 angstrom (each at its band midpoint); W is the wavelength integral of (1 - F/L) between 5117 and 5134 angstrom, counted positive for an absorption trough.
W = 2.17 angstrom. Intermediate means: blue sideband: 9.89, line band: 8.92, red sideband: 10.9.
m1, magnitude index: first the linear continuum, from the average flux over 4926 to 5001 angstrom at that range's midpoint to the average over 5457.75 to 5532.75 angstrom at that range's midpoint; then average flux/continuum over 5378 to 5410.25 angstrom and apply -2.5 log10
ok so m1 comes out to 0.04 mag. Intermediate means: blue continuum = 9.92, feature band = 10.5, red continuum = 11.1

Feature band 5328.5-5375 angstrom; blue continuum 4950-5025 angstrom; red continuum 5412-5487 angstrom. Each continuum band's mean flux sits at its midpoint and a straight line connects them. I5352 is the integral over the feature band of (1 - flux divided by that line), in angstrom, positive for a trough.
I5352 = 0.2 angstrom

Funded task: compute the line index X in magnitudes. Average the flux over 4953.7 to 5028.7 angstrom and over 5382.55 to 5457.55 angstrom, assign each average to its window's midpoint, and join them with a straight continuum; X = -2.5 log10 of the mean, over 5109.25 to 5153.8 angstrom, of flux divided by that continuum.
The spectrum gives 0.13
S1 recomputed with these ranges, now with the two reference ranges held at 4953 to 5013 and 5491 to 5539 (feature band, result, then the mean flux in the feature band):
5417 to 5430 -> 0.03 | 10.7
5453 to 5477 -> 0.01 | 11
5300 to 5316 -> -0.05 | 11.1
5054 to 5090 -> 0.07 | 9.22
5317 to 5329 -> 0.07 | 9.94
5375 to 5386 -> -0.09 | 11.7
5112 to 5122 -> 0.16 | 8.62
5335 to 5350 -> 0.03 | 10.4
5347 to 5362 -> 0.01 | 10.6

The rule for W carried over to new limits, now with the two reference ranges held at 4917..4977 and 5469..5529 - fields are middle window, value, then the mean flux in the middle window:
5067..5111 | 6.33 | 8.81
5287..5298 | -0.07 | 10.7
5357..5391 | -1.33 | 11.3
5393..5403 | 1.10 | 9.68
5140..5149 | 1.37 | 8.82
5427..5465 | 0.68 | 10.8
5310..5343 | 0.72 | 10.5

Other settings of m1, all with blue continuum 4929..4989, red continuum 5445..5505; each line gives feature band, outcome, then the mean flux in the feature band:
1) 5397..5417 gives 0.046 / 10.4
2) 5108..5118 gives 0.225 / 8.32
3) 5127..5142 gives 0.152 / 8.94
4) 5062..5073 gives 0.144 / 8.88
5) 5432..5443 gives -0.007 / 11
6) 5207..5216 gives 0.222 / 8.52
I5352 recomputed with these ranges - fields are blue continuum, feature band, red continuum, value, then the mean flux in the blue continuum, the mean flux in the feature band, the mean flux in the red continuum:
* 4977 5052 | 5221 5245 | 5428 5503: -1.9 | 9.38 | 11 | 11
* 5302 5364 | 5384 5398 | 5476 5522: 0.3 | 10.6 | 10.6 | 11.1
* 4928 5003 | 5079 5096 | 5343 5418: 1.8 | 9.89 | 9.09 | 10.7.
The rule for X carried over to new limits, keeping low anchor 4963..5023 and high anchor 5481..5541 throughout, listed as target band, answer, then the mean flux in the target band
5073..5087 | 0.092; 8.99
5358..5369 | -0.043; 11.2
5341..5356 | 0.021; 10.5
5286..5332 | -0.006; 10.6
